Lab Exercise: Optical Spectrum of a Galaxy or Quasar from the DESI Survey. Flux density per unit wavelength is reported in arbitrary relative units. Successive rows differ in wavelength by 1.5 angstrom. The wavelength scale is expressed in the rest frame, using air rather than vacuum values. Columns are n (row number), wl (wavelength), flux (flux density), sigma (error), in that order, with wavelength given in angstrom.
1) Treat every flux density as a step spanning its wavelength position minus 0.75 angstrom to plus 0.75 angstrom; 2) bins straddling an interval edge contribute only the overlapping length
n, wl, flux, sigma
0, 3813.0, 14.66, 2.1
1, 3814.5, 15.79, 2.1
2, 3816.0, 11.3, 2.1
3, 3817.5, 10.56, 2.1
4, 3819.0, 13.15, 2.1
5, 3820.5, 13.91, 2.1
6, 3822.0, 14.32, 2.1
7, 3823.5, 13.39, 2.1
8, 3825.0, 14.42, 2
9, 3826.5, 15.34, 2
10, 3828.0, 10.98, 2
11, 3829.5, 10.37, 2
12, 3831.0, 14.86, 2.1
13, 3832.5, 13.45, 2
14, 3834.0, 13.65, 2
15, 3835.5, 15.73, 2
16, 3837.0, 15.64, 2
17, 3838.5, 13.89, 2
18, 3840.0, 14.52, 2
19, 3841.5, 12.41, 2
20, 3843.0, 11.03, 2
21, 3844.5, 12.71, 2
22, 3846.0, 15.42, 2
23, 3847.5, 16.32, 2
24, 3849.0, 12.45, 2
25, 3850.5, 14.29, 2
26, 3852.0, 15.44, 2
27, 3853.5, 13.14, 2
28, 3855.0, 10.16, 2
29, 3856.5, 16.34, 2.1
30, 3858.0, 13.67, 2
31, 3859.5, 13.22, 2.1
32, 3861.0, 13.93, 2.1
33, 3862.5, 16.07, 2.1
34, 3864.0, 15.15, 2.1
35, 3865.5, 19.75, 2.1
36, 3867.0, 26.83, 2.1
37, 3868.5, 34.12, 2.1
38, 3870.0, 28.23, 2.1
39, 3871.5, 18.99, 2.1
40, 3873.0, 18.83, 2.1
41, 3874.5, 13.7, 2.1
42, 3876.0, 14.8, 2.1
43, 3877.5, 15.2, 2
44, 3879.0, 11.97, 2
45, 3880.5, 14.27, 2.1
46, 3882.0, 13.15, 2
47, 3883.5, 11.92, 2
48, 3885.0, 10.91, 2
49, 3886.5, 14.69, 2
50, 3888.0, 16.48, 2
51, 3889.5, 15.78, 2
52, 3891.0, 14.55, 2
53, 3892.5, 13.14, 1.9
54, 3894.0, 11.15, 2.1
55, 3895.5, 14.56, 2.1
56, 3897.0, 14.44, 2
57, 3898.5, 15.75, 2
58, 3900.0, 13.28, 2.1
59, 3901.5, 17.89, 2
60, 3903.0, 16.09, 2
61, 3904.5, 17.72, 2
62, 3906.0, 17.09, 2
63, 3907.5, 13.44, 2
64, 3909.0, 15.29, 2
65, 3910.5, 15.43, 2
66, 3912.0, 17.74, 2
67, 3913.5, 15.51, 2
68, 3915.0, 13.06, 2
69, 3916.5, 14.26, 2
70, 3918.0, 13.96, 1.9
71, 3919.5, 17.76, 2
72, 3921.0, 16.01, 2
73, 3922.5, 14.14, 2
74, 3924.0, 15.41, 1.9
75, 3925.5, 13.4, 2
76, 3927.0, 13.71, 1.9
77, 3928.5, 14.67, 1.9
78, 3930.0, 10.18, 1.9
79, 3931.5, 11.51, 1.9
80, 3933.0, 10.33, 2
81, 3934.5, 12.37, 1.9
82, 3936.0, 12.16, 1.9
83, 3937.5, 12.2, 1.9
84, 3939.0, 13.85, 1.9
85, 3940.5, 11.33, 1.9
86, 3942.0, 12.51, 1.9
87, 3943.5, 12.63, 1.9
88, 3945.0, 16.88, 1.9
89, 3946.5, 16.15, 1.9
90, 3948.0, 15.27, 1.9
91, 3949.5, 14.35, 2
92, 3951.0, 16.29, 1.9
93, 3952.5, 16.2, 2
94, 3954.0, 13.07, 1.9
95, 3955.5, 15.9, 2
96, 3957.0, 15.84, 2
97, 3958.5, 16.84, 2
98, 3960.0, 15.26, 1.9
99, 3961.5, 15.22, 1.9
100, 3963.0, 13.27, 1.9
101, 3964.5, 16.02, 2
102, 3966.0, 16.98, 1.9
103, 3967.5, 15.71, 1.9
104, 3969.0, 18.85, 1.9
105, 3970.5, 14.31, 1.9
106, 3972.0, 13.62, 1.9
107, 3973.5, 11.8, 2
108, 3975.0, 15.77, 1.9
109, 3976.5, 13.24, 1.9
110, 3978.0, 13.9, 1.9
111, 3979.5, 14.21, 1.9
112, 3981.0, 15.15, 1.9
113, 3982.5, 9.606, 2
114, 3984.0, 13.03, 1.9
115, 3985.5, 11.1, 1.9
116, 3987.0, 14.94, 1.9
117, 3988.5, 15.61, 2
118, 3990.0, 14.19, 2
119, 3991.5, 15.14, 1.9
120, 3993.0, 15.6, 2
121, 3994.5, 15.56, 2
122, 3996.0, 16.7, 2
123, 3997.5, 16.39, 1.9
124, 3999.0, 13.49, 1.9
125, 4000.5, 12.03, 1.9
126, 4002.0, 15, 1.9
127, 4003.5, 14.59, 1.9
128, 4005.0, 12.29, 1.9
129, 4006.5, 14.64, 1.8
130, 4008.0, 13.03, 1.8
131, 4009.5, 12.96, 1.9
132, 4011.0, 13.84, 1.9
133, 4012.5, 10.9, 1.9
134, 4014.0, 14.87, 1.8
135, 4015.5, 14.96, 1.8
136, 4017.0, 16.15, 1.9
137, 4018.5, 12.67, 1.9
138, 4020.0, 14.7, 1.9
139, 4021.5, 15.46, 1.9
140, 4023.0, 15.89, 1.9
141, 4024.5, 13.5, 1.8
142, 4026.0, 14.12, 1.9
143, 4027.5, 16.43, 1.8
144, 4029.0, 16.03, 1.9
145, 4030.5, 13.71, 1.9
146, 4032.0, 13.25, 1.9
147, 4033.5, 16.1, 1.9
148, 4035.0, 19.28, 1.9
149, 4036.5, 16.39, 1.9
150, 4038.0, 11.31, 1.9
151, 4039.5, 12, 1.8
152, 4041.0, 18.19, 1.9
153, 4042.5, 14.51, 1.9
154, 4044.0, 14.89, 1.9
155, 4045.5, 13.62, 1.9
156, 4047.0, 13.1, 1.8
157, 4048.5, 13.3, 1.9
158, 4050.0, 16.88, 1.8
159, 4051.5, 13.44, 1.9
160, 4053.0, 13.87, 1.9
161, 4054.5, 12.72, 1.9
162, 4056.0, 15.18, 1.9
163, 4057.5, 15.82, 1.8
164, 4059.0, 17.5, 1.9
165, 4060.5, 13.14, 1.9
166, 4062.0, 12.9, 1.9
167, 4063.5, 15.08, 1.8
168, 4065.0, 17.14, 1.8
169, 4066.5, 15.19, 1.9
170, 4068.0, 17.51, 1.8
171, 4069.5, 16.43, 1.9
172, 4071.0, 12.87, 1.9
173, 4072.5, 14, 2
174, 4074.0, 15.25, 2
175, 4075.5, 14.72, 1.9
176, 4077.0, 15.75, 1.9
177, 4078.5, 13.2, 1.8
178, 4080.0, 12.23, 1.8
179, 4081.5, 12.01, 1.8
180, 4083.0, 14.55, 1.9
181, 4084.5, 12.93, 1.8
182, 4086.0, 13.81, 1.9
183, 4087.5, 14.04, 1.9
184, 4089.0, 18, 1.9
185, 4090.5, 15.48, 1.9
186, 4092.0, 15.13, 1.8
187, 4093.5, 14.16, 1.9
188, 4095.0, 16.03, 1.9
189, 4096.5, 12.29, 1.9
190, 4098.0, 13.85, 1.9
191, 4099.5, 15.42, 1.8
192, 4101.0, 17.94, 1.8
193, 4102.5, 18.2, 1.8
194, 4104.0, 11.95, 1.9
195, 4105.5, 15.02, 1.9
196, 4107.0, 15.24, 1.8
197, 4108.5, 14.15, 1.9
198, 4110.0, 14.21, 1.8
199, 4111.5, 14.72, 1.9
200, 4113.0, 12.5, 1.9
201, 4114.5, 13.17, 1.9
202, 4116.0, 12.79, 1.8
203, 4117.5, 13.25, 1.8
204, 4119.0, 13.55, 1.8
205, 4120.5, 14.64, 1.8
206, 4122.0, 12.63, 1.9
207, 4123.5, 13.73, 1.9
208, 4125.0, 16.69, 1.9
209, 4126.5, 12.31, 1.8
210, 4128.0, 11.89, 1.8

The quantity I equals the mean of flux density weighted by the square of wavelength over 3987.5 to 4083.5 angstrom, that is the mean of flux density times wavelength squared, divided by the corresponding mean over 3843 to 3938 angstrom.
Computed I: 1.04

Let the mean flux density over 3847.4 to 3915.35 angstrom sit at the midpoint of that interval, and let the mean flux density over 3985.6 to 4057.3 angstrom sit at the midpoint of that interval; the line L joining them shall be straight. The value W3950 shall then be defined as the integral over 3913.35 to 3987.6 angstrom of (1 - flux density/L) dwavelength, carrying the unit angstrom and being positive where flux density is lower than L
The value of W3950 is 4.8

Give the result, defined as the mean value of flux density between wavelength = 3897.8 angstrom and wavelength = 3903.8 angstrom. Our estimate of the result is 15.8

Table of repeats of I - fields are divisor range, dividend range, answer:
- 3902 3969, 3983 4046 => 1.03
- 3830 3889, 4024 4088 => 1.04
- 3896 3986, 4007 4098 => 1.06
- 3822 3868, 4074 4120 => 1.12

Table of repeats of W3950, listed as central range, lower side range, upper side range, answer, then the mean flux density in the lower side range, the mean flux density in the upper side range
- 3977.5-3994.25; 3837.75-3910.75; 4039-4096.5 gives 1.21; 15.5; 14.6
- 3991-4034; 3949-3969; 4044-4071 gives 1.99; 15.6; 14.8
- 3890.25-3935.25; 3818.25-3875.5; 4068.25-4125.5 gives 2.26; 15.5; 14.4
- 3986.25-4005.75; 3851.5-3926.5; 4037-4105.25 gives 0.46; 15.8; 14.6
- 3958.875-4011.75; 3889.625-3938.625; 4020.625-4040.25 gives 1.00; 14.3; 14.9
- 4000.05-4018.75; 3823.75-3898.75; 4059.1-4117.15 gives 1.31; 15.1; 14.6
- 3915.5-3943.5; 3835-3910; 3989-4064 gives 3.43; 15.5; 14.5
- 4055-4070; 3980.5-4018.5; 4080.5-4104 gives -1.00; 14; 14.8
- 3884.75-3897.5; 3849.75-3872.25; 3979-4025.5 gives 2.28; 18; 14.1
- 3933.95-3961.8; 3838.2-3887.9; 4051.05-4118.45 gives 1.50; 15.7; 14.6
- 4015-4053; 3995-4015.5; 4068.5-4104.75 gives -1.57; 14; 14.6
